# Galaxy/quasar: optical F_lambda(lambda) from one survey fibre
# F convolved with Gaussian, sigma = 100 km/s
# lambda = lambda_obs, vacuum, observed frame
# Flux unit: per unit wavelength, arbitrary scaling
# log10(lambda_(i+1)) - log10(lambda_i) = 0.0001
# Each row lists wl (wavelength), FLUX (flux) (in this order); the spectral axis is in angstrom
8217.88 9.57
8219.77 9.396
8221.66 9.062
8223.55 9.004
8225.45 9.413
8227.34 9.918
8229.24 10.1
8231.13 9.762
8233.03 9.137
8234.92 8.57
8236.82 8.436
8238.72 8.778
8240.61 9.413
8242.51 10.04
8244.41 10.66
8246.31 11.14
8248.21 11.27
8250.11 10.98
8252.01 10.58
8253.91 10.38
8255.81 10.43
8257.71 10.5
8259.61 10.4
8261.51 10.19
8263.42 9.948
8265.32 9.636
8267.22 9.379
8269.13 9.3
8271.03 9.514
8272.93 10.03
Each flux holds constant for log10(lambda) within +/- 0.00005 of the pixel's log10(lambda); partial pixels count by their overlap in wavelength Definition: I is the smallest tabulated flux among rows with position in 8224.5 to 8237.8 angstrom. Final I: 8.436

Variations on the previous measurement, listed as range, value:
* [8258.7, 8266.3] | 9.636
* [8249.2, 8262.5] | 10.19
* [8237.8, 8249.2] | 8.778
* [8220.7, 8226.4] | 9.004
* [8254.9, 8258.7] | 10.43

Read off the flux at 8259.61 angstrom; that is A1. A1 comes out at 10.4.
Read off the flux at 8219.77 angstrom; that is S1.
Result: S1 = 9.396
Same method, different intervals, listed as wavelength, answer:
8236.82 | 8.436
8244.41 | 10.66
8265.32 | 9.636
